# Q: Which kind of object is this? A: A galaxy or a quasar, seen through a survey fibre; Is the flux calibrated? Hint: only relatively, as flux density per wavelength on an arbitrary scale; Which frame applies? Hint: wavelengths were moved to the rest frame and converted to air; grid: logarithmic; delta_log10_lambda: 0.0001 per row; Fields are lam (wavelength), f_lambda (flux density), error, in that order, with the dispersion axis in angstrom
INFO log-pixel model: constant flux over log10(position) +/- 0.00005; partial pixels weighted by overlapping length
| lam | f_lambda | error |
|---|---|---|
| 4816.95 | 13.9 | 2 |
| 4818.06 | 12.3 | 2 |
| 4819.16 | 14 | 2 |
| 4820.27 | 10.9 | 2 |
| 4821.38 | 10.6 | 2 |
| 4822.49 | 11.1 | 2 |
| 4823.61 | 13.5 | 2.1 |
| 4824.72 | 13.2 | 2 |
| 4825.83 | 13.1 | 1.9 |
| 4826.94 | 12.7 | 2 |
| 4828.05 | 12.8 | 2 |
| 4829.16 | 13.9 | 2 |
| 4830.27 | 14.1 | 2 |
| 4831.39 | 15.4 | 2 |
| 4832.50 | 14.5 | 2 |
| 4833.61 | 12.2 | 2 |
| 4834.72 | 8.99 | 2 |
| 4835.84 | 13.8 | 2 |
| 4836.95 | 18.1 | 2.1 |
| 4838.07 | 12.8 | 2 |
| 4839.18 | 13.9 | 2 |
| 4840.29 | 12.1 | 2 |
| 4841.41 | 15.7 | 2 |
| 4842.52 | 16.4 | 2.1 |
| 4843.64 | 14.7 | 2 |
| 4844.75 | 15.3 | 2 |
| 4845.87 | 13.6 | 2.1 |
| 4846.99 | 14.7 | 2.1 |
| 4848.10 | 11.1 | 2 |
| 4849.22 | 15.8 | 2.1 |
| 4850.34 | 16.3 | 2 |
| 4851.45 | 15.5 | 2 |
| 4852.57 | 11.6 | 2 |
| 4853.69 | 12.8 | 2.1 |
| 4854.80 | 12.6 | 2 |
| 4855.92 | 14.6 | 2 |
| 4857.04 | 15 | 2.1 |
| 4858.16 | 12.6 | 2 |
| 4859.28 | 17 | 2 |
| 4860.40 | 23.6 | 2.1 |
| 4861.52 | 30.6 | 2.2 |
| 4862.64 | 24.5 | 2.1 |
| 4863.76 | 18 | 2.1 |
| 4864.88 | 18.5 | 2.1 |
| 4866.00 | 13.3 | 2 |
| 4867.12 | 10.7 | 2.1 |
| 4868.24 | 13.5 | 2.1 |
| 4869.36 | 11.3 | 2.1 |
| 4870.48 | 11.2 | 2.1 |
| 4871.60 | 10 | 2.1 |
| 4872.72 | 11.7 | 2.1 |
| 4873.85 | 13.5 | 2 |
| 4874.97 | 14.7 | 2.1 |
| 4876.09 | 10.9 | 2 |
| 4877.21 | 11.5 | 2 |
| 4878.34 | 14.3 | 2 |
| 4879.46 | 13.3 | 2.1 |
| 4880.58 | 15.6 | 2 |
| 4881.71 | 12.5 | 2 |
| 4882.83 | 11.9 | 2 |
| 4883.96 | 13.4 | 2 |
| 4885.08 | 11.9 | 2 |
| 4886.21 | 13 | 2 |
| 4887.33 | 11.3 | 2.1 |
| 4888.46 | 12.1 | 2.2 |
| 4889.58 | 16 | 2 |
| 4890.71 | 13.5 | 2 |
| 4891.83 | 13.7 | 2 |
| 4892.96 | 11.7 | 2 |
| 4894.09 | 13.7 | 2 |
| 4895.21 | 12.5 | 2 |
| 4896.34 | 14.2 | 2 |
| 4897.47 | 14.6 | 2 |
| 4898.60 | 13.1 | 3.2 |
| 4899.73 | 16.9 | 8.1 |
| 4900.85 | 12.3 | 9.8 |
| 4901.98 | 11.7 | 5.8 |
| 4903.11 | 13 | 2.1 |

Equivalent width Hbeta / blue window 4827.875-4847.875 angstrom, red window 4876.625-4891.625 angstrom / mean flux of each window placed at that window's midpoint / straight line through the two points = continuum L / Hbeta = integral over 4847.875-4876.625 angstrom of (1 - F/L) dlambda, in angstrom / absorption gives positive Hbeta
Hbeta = -3.2 angstrom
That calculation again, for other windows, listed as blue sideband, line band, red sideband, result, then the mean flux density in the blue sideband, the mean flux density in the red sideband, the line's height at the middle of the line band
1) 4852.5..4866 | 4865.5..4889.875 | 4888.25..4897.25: 4.3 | 17.7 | 13.5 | 15.4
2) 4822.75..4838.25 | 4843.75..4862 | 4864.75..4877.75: -4.1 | 13.5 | 12.4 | 12.9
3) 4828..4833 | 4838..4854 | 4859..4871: 1.5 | 14.3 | 17.5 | 15.7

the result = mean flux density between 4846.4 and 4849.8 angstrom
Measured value 13.9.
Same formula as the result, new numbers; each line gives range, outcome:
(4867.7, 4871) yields 12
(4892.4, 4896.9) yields 13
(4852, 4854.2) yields 12.2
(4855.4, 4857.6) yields 14.8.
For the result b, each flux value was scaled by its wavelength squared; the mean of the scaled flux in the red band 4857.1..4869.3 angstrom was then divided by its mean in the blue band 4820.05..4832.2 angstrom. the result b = 1.4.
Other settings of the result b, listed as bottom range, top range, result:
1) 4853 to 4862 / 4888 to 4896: 0.79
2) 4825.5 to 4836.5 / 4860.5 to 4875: 1.21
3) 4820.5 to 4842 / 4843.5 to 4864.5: 1.25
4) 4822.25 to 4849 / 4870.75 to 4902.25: 0.97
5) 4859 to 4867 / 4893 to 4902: 0.68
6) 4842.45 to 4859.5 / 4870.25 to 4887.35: 0.90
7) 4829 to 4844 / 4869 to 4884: 0.91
